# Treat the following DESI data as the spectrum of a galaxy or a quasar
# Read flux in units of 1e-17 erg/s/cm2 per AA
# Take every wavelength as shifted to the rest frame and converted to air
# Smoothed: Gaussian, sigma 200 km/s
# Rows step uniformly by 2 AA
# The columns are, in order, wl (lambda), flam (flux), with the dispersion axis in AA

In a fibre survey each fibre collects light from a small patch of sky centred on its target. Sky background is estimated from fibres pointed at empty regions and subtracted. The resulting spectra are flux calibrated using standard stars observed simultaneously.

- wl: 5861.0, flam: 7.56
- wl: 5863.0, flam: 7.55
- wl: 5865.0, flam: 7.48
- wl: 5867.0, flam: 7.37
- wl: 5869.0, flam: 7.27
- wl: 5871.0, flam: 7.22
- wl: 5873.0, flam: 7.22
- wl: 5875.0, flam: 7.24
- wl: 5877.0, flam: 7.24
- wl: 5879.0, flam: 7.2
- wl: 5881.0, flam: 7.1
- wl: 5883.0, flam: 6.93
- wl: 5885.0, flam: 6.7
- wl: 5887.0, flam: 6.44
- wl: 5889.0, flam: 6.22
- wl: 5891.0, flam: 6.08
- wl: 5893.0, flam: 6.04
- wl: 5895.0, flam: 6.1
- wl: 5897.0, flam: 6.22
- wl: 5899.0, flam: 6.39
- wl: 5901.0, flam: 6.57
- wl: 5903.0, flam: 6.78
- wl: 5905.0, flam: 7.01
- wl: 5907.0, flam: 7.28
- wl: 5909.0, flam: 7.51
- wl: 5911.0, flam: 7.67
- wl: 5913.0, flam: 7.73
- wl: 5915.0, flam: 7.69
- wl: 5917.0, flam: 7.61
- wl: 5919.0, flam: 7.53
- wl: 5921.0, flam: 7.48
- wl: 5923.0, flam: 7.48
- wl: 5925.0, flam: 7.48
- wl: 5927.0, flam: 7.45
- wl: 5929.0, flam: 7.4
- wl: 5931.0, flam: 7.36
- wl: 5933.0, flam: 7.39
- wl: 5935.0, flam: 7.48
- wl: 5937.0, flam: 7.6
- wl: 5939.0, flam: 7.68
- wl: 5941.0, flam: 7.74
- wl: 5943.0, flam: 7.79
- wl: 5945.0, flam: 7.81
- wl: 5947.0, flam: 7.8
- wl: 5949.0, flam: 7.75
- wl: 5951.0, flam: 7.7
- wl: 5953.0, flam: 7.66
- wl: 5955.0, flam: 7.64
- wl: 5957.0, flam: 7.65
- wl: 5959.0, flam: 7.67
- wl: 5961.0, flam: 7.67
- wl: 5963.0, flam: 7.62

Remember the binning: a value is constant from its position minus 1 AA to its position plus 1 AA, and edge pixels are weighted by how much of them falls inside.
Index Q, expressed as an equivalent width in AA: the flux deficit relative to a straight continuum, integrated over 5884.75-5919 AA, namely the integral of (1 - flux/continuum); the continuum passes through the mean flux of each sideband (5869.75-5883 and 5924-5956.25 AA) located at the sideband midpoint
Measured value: 2.4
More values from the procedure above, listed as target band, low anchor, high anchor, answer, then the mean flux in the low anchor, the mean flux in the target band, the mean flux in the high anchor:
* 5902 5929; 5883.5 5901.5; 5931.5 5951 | -1.89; 6.32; 7.44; 7.66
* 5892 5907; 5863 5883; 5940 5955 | 1.88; 7.26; 6.5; 7.74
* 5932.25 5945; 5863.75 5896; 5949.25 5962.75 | -0.25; 6.87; 7.63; 7.67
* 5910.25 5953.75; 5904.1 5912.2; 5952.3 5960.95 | -0.50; 7.38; 7.6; 7.66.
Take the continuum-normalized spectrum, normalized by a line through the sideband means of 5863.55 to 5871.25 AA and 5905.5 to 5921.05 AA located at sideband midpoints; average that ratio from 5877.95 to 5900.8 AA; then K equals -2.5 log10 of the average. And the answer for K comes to 0.148 mag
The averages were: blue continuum 7.36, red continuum 7.55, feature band 6.5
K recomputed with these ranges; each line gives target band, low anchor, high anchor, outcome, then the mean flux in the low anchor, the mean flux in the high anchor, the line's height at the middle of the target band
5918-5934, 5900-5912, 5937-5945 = 0.00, 7.14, 7.73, 7.48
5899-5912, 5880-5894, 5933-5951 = -0.03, 6.5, 7.69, 6.9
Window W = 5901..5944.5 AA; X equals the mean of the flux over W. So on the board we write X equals 7.47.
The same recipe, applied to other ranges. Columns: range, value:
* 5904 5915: 7.46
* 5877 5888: 6.91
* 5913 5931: 7.52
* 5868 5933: 7.06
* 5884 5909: 6.53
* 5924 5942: 7.51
